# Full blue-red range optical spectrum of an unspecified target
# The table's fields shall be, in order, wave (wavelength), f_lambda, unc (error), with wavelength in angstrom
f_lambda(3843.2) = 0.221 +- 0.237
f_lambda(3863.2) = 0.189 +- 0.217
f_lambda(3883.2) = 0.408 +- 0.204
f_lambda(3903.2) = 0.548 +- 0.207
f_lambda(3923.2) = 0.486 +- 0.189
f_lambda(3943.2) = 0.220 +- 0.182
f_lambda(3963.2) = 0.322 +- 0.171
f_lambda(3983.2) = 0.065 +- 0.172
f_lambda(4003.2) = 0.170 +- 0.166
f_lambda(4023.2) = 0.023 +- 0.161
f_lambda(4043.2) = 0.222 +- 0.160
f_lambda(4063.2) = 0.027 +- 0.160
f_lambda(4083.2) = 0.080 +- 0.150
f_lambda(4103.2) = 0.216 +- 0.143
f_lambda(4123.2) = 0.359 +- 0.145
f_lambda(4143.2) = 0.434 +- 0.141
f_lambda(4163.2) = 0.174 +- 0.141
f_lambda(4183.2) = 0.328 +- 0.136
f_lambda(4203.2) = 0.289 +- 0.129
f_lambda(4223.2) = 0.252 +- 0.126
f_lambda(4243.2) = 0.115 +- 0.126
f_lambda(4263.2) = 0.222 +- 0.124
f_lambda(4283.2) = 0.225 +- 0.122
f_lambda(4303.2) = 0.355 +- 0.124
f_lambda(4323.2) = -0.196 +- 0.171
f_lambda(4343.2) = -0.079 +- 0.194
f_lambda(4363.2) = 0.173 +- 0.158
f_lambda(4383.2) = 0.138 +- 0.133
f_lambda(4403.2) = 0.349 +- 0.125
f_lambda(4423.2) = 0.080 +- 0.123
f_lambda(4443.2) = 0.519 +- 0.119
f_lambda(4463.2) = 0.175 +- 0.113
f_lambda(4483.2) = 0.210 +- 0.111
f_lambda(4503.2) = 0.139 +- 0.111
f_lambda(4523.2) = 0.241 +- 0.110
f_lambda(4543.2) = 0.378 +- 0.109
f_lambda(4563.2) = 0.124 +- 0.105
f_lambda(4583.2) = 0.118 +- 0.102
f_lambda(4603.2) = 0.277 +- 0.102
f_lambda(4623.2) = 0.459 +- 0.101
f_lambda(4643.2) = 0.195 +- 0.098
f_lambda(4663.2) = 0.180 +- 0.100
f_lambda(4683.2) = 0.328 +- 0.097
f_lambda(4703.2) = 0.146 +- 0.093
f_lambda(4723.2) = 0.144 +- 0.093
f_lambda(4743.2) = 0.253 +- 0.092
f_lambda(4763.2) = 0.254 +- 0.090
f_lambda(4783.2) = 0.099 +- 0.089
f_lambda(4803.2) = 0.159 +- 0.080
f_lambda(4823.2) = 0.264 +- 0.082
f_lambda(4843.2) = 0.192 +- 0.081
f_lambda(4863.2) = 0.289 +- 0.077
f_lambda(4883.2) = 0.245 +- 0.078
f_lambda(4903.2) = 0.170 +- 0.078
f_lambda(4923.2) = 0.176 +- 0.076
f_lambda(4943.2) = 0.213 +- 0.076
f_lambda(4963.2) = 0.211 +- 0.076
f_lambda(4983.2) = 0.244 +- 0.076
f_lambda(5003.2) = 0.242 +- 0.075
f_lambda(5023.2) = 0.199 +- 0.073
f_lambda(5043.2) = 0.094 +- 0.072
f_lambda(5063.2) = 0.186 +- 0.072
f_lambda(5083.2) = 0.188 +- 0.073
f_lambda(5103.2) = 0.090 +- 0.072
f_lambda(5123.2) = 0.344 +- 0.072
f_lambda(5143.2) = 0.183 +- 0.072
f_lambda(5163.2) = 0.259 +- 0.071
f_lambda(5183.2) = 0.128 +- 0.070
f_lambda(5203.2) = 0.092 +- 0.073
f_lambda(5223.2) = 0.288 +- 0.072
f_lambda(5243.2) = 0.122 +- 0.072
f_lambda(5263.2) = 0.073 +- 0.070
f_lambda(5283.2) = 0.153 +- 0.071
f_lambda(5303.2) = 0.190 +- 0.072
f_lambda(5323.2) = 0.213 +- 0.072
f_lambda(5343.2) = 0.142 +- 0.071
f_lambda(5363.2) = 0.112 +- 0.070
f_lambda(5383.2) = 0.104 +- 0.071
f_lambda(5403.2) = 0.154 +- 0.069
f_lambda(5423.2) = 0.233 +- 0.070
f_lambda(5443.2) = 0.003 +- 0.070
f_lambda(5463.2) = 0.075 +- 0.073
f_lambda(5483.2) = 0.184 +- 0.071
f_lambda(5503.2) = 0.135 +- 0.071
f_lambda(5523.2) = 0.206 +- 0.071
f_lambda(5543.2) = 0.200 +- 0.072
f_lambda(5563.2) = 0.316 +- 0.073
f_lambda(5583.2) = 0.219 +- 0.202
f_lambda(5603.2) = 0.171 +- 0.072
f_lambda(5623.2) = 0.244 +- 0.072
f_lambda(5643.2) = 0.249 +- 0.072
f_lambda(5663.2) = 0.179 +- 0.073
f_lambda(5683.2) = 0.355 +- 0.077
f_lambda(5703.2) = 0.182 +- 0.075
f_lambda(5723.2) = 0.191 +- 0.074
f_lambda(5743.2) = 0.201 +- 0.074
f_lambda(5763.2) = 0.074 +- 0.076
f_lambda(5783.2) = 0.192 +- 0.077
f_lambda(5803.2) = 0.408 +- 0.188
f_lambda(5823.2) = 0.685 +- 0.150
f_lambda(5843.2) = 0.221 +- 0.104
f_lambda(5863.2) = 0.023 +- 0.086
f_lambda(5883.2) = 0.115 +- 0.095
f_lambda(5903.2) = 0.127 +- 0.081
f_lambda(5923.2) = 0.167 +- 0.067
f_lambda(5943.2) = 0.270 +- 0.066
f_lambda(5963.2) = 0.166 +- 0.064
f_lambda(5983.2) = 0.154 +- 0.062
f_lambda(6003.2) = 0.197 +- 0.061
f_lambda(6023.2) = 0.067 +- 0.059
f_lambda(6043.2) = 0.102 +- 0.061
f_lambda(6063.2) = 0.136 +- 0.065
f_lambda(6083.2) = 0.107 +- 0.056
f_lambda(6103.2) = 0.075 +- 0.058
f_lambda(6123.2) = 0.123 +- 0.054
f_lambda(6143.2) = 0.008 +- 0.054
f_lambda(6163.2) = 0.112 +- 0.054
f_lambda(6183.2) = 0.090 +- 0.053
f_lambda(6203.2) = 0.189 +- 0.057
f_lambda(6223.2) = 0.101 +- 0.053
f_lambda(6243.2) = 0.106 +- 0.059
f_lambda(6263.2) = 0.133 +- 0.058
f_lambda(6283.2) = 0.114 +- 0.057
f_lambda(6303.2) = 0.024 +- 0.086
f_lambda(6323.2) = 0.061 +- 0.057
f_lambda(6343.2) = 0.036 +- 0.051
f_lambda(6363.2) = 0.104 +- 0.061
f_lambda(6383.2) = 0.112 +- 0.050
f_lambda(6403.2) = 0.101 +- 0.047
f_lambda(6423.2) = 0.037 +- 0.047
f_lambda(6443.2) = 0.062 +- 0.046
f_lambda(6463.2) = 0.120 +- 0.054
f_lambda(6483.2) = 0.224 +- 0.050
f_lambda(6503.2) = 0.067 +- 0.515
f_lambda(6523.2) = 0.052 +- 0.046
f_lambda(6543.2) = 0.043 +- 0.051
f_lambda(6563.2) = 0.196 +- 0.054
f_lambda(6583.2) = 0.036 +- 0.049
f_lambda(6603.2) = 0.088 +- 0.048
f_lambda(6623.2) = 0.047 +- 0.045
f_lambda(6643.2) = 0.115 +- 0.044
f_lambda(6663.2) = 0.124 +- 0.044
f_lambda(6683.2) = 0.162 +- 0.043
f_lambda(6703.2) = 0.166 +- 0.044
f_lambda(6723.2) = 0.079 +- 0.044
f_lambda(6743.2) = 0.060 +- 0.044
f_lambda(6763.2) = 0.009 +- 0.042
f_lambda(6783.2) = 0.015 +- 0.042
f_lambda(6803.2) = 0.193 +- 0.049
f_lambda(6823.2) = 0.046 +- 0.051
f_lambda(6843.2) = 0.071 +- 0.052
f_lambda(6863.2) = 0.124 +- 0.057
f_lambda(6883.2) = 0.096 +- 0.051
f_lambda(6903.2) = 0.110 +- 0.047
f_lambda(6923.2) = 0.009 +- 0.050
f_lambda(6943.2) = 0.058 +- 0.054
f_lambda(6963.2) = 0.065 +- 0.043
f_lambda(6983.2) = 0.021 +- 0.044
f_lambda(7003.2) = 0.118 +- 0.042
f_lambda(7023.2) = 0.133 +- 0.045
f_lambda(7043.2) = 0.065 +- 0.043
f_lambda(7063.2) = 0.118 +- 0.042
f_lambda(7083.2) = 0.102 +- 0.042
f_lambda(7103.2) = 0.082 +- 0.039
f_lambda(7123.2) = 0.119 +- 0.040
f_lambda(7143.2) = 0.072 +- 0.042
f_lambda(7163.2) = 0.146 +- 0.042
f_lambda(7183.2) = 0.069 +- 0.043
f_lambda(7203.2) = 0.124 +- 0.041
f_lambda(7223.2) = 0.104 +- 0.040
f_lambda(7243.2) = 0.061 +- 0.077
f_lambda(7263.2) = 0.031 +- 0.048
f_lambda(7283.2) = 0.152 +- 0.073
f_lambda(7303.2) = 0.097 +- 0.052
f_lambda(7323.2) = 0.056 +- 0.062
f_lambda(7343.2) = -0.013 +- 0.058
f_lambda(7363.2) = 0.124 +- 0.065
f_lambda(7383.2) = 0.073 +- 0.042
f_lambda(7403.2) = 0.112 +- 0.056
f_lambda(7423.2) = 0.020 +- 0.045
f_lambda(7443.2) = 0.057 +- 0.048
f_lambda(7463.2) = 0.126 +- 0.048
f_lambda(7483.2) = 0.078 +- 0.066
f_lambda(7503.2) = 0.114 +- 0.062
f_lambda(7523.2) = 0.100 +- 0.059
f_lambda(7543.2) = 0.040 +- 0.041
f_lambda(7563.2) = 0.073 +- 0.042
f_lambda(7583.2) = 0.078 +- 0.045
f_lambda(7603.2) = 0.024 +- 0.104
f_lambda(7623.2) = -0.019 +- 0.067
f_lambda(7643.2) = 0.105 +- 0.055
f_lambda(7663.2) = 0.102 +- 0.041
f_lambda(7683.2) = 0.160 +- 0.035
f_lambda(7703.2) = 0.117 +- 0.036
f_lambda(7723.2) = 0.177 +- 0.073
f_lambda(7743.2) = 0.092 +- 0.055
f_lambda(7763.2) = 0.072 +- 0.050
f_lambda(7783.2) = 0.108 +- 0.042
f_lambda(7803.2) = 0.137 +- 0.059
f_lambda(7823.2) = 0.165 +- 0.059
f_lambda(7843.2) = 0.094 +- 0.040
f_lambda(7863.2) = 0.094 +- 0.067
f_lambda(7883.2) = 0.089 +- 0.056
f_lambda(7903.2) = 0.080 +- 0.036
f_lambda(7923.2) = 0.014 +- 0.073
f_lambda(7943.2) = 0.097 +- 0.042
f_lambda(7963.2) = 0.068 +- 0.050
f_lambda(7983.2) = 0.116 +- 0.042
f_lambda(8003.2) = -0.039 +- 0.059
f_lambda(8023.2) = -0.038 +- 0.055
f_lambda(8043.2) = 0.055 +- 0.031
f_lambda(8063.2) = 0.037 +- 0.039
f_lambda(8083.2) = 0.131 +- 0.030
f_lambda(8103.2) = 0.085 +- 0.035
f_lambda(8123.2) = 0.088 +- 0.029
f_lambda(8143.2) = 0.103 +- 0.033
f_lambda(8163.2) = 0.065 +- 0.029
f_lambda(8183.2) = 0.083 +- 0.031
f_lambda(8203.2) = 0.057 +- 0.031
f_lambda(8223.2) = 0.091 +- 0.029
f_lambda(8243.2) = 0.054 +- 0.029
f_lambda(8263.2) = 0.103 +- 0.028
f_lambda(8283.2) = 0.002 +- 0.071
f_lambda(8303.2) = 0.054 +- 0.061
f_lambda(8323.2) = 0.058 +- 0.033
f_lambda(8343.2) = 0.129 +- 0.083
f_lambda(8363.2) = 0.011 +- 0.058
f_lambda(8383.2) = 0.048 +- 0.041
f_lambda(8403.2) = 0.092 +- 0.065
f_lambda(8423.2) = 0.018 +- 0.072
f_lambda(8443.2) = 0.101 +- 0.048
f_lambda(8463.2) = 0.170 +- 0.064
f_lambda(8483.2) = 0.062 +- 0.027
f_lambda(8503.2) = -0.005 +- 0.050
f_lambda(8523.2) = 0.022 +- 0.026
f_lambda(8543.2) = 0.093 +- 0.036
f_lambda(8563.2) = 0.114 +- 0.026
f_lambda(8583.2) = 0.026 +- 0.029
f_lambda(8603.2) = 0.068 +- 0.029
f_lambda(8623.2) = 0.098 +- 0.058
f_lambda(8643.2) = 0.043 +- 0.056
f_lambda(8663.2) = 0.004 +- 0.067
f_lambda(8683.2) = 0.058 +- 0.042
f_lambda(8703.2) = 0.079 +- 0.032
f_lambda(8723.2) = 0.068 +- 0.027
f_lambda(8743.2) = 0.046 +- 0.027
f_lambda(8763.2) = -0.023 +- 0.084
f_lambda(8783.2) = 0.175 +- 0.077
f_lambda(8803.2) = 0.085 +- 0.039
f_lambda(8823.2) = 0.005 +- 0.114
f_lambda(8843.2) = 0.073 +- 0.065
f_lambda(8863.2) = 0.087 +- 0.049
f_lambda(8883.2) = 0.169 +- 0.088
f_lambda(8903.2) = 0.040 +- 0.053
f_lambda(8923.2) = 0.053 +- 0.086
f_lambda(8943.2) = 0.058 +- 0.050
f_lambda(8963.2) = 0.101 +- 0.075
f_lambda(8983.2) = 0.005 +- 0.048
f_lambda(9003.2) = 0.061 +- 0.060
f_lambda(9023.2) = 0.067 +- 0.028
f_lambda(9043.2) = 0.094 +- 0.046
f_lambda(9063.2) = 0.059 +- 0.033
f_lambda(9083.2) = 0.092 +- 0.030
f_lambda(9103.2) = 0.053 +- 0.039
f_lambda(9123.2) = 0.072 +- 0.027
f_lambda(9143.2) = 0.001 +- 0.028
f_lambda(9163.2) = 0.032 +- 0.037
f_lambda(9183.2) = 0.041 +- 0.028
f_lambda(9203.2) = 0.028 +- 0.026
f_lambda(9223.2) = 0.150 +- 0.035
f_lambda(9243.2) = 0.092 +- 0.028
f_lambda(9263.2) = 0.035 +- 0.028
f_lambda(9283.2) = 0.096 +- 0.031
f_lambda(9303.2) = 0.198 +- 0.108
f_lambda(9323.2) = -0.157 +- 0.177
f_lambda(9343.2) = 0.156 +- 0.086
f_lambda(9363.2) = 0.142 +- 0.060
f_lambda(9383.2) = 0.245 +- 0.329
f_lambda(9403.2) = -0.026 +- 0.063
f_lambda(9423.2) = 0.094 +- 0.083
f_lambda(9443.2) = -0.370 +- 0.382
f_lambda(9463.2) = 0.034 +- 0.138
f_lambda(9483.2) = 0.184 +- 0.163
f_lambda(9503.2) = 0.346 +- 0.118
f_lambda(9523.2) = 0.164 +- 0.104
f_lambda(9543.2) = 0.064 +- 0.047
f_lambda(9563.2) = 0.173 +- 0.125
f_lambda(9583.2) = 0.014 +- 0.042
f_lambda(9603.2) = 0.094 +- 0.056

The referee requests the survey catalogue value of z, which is 1.546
